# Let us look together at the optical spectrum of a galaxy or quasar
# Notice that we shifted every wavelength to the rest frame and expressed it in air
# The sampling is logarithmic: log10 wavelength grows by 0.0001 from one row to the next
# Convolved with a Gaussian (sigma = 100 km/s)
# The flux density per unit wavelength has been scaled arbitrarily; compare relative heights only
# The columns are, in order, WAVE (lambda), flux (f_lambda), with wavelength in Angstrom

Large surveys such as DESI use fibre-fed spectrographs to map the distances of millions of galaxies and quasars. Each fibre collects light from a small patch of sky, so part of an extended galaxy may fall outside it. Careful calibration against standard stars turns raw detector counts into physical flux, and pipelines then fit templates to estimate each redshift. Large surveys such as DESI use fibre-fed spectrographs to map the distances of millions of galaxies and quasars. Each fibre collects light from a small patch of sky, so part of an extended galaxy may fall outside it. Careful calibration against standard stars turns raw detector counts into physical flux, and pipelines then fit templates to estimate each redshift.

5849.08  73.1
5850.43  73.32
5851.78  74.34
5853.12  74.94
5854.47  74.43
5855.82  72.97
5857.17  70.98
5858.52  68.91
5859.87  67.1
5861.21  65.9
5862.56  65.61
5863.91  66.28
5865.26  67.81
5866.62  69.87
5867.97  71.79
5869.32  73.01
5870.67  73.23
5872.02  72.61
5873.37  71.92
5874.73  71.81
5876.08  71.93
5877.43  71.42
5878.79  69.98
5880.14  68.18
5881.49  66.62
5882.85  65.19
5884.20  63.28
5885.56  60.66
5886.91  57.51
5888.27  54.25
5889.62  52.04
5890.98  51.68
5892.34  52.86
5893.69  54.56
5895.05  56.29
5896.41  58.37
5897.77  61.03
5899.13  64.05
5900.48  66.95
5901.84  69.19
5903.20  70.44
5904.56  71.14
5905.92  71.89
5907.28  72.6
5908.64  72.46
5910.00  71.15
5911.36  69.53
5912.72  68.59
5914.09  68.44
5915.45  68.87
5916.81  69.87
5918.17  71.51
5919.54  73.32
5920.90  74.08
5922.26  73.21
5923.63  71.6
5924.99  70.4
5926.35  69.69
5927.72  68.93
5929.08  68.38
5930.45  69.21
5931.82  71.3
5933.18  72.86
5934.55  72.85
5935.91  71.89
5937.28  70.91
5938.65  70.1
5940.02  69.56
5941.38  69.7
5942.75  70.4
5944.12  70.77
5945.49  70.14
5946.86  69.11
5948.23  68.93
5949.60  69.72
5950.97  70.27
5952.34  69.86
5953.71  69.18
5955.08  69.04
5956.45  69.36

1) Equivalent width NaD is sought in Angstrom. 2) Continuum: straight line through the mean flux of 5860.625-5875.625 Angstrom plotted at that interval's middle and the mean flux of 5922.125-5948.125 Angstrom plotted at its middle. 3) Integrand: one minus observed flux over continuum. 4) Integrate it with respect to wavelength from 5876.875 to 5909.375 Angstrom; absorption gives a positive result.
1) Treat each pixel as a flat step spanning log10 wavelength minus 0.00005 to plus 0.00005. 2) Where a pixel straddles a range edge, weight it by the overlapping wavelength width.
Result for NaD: 3.1 Angstrom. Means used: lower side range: 70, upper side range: 70.5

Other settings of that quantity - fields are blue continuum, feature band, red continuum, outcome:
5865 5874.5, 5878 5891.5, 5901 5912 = 1.93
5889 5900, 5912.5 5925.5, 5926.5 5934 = -1.04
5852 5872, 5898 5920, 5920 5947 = 0.28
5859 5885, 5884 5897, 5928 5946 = 2.55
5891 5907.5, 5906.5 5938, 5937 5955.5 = -2.10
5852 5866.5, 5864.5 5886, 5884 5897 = -2.35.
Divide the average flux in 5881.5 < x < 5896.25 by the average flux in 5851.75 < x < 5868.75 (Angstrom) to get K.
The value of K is 0.82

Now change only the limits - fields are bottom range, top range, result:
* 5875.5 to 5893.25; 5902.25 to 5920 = 1.14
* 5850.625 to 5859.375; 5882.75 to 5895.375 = 0.78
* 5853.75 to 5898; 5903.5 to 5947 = 1.08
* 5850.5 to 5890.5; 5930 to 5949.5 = 1.04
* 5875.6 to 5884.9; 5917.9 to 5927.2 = 1.06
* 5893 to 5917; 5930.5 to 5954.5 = 1.05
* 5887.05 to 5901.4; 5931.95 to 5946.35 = 1.24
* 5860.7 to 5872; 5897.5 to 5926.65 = 1.01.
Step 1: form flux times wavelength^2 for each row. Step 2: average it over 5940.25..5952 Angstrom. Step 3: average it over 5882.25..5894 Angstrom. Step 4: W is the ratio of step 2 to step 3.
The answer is 1.25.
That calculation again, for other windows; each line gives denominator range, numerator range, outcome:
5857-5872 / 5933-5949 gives 1.04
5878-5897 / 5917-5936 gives 1.22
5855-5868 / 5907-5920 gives 1.05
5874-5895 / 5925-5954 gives 1.15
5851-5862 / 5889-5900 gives 0.81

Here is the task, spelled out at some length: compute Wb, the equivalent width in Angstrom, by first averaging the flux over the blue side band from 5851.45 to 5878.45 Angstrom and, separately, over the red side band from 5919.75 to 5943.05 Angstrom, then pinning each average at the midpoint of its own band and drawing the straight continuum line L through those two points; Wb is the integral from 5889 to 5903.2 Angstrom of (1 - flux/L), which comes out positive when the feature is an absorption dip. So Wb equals 2.3 Angstrom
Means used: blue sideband 70.8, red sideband 71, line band 59.3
